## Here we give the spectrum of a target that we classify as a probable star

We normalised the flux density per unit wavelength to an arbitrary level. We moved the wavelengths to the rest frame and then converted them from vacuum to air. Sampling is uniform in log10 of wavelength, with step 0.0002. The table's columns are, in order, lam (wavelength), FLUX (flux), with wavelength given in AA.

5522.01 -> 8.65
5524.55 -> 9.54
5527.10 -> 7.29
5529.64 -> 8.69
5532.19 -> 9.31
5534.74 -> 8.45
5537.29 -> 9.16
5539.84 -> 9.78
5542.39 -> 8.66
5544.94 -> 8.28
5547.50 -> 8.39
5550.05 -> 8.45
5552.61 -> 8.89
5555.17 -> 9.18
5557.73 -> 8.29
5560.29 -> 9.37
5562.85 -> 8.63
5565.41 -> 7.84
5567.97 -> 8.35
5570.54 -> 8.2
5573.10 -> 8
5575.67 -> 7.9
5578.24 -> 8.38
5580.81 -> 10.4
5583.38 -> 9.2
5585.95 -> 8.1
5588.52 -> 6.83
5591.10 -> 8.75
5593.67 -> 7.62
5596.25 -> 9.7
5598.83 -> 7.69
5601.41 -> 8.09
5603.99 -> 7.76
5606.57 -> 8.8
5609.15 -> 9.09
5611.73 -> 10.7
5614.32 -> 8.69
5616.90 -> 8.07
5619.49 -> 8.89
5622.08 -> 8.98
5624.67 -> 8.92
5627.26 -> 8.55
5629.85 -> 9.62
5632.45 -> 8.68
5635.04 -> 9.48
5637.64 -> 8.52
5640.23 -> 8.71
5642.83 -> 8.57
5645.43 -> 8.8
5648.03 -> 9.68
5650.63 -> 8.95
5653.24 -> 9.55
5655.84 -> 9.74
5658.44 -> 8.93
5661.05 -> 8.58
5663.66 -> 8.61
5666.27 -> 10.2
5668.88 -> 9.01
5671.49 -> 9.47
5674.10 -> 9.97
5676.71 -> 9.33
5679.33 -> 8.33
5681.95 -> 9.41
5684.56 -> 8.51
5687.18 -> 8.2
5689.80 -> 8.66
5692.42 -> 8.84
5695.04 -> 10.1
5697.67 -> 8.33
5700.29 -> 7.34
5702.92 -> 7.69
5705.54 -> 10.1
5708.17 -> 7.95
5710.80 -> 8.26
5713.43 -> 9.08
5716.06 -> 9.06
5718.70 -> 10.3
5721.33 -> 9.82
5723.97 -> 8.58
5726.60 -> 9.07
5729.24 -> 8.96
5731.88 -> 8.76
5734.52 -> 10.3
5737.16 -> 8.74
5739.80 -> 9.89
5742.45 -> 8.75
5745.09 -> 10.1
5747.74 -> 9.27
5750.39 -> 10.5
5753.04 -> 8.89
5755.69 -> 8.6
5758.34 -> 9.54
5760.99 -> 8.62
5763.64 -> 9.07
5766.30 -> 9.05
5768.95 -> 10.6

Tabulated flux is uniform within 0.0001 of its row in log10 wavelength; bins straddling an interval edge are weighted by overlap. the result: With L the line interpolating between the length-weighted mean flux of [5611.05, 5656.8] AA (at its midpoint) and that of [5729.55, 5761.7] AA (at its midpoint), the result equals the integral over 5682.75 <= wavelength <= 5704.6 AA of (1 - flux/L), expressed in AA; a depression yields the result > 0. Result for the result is 1.6 AA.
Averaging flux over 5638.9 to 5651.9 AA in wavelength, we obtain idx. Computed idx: 8.95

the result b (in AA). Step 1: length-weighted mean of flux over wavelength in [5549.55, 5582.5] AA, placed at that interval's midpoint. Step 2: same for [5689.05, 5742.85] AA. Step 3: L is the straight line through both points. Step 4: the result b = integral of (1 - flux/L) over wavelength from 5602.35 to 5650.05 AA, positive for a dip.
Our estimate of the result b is -0.80 AA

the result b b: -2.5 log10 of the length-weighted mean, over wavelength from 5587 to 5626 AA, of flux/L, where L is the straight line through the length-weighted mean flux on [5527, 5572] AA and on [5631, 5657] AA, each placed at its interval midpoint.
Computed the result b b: 0.04 mag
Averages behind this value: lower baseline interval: 8.66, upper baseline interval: 9.07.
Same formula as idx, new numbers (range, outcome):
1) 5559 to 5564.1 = 9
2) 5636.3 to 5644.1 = 8.6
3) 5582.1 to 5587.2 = 8.66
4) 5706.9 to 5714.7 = 8.43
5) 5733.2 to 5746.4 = 9.56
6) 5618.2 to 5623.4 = 8.93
